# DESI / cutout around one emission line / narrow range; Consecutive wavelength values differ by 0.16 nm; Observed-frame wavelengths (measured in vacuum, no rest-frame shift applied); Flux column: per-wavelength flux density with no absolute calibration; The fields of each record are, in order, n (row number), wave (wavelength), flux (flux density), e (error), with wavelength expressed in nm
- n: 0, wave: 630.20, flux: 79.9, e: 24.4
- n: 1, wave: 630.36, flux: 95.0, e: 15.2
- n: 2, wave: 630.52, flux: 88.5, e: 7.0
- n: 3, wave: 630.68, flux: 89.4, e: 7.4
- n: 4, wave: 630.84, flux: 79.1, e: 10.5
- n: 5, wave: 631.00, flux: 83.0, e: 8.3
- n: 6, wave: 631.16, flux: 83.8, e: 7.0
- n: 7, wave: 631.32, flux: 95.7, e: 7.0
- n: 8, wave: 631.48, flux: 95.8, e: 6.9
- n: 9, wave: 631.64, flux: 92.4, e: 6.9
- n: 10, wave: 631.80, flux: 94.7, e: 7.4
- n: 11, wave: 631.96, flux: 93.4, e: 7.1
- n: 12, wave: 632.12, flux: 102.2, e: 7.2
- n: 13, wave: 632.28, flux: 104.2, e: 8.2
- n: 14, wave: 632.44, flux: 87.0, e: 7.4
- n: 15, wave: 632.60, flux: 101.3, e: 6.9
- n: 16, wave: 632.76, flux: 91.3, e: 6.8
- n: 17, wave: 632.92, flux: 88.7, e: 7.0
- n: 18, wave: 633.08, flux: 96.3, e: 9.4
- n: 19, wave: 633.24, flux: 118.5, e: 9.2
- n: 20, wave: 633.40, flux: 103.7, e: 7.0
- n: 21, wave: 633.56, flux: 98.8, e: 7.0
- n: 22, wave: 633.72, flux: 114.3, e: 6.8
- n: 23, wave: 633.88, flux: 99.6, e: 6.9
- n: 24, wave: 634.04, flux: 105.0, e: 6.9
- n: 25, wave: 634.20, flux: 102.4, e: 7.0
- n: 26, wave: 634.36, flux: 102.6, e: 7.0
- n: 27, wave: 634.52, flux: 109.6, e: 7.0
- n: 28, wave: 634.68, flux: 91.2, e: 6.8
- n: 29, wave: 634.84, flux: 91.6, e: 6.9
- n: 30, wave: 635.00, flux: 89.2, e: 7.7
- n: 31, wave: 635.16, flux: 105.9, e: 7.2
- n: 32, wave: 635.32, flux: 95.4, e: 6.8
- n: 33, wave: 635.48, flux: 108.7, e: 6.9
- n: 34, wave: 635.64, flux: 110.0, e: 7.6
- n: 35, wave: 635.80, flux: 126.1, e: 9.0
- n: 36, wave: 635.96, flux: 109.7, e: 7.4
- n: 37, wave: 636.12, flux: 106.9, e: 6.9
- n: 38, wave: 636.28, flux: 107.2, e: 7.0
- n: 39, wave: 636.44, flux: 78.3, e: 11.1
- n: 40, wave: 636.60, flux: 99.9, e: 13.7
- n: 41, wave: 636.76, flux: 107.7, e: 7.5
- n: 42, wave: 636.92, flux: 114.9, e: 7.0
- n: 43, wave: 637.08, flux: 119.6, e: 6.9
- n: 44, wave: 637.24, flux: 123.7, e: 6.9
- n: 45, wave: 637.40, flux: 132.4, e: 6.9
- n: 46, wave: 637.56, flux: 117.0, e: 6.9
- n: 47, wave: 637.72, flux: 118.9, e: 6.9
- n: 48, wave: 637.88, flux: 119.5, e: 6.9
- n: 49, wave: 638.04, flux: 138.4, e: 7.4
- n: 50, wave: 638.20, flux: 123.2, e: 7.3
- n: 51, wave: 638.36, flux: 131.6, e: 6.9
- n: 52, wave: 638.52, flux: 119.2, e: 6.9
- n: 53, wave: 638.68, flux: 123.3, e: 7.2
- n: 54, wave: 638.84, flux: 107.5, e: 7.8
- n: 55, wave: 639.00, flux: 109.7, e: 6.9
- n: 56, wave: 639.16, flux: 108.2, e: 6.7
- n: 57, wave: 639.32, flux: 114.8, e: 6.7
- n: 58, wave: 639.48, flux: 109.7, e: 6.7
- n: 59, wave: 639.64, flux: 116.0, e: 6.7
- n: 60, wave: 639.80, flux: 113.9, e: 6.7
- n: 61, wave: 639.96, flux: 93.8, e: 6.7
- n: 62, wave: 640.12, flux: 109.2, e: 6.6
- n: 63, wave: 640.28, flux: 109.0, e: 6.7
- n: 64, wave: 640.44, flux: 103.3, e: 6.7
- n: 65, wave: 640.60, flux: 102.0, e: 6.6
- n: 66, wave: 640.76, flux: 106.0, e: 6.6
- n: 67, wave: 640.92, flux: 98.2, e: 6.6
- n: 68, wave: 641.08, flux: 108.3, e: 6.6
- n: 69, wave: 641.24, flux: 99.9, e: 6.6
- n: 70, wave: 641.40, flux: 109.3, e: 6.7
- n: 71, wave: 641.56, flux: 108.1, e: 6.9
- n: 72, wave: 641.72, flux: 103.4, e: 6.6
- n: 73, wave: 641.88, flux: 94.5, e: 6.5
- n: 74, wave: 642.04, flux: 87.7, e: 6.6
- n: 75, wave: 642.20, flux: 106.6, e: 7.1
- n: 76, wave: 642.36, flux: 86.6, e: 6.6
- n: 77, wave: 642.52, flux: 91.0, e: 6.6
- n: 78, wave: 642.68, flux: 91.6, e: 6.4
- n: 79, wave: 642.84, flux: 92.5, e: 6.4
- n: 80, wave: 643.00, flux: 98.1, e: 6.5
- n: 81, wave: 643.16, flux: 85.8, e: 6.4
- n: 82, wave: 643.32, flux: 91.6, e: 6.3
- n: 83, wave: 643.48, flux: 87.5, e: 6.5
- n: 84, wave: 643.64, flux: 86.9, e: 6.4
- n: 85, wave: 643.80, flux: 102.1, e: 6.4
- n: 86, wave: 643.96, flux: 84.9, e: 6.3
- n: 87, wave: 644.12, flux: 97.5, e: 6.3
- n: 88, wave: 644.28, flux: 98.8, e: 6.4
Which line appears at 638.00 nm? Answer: C III]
